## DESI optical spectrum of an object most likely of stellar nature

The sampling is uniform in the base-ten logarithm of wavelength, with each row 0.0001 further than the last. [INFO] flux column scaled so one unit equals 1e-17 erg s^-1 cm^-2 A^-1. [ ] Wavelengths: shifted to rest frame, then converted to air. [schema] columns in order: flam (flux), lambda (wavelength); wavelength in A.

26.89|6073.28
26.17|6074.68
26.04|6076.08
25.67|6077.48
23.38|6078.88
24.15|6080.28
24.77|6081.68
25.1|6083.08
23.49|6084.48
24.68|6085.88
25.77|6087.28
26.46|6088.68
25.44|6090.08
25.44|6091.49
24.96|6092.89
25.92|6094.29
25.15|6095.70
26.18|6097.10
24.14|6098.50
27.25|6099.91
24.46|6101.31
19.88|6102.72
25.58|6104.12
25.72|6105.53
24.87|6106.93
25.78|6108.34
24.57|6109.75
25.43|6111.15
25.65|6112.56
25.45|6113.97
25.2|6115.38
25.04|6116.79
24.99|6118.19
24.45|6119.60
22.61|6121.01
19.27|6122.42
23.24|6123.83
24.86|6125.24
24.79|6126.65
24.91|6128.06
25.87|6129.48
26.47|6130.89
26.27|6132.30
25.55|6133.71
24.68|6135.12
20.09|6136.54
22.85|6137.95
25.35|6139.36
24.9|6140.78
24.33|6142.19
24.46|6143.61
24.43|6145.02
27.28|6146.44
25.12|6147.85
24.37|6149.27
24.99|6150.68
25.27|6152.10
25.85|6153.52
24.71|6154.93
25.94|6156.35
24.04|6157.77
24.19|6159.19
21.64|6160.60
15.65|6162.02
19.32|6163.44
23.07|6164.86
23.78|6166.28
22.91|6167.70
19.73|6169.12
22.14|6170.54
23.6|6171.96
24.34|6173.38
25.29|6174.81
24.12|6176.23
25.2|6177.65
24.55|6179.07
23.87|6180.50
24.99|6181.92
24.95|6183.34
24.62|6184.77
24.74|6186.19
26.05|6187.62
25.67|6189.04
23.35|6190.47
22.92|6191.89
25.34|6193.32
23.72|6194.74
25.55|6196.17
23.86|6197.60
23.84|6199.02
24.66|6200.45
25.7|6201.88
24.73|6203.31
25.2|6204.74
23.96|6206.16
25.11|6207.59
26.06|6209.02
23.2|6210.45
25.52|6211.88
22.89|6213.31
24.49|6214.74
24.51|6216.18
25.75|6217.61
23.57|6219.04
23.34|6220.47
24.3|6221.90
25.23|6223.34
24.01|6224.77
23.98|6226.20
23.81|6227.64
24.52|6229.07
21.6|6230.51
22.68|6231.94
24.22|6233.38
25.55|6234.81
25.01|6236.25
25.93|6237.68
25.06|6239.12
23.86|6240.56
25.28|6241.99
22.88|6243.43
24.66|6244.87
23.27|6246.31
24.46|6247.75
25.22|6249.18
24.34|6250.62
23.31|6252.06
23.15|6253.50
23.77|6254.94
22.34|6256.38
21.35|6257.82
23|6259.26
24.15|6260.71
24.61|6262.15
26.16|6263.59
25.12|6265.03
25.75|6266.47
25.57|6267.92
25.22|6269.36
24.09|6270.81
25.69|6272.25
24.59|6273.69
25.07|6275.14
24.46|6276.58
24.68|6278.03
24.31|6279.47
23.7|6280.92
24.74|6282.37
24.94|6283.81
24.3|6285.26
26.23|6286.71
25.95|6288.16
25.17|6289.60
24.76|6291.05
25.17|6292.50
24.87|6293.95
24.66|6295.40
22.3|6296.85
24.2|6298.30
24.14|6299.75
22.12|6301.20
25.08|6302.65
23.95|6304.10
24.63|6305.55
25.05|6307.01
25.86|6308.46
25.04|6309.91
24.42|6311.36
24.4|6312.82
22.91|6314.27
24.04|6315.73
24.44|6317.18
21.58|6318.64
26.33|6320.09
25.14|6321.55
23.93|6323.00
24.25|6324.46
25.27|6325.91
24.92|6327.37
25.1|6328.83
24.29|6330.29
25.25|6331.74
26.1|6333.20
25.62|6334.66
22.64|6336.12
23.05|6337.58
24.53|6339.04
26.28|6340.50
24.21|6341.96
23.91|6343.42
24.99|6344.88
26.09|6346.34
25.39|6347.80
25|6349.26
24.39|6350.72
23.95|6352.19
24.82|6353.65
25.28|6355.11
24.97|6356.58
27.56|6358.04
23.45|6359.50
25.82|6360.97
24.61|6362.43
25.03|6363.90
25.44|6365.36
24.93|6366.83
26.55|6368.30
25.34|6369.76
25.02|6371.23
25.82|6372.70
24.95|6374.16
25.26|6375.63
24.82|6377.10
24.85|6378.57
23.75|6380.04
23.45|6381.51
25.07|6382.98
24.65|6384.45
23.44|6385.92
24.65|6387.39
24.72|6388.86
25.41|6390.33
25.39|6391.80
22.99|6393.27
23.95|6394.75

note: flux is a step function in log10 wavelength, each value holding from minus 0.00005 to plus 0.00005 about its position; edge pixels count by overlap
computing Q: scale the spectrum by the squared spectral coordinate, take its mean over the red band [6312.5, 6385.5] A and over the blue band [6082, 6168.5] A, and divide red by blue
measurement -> 1.1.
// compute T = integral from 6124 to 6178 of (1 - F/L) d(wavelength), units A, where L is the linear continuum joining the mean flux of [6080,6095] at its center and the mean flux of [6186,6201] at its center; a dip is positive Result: 1.7 A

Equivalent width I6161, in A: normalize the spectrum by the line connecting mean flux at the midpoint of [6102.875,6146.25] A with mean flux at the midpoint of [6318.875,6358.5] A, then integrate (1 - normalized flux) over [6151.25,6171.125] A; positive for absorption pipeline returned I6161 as 1.5 A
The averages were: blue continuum 24.6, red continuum 24.9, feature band 22.7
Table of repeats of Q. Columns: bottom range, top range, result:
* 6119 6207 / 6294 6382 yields 1.08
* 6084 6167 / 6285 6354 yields 1.07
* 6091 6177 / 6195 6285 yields 1.04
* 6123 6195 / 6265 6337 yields 1.07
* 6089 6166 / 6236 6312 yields 1.05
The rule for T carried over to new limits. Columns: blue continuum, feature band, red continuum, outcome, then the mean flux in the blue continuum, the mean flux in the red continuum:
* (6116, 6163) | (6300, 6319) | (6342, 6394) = 0.4 A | 24.2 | 24.9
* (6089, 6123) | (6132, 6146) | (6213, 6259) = 0.2 A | 24.8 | 24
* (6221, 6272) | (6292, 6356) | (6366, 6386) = 0.2 A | 24.2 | 24.9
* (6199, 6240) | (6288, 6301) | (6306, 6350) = 0.1 A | 24.4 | 24.7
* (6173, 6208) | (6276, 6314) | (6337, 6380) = 0.5 A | 24.7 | 25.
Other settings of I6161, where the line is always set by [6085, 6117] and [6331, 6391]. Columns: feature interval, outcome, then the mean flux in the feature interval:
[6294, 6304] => 0.5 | 23.8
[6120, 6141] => 0.9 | 24.1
